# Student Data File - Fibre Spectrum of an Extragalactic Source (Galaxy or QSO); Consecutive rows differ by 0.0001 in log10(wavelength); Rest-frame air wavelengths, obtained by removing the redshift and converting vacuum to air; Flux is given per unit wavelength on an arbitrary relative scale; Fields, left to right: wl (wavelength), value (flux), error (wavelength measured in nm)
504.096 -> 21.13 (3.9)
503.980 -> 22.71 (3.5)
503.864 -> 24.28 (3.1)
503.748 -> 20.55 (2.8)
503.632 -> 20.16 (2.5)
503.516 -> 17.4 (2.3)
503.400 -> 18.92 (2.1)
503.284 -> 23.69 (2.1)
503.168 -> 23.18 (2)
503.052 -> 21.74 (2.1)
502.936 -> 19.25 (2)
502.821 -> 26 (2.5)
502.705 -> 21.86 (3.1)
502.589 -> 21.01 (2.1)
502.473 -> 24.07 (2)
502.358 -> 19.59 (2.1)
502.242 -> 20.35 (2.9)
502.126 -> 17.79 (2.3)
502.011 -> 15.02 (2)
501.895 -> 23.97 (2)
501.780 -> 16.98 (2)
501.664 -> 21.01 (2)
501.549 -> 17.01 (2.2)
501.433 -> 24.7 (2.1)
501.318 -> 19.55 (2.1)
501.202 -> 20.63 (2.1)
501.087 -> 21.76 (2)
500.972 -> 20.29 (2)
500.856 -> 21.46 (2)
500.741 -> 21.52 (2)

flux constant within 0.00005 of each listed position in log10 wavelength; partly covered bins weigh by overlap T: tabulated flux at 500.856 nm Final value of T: 21.46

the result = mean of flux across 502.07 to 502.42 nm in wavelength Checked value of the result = 19.3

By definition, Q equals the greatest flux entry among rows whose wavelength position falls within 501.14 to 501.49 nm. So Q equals 24.7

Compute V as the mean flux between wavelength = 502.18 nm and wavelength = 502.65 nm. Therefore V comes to 21.2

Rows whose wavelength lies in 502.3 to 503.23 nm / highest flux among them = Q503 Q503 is 26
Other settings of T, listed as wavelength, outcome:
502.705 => 21.86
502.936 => 19.25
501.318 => 19.55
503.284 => 23.69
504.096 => 21.13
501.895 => 23.97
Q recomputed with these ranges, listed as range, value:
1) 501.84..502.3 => 23.97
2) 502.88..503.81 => 23.69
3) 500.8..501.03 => 21.46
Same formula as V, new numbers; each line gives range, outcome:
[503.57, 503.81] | 20.4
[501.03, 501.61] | 20.7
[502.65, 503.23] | 22.4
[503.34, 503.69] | 18.8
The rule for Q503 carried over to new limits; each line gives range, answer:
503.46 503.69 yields 20.16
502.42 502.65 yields 24.07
